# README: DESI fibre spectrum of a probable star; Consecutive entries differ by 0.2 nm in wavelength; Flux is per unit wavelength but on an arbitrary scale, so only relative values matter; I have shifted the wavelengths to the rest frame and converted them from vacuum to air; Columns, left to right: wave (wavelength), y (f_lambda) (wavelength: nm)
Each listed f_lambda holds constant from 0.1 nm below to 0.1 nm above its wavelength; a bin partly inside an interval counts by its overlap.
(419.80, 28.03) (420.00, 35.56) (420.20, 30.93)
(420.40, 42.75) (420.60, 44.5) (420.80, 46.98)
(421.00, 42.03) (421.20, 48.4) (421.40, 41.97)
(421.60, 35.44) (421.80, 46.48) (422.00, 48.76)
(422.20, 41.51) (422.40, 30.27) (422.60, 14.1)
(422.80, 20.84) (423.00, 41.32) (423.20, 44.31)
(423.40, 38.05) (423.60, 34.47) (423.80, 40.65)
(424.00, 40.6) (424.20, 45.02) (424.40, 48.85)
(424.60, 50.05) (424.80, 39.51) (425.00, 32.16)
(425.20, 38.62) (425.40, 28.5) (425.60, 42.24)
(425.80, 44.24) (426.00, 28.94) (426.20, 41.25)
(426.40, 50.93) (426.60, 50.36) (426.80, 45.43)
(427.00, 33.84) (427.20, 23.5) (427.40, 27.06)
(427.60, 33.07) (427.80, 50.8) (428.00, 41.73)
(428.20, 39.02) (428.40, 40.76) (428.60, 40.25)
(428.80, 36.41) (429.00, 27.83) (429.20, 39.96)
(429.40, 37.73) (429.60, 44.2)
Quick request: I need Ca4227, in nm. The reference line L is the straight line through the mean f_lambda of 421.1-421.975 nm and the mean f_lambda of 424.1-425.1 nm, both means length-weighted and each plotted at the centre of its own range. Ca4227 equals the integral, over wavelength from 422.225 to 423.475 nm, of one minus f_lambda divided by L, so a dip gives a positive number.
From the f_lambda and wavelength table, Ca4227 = 0.33 nm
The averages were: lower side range 43.6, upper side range 43.1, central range 32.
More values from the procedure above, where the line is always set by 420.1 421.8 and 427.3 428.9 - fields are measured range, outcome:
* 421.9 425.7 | 0.25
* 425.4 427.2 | -0.04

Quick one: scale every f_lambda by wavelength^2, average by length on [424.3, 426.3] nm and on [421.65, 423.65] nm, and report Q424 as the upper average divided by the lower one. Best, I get 1.1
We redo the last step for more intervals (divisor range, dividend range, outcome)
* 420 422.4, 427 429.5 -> 0.90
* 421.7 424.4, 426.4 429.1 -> 1.03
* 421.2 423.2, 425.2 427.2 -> 1.10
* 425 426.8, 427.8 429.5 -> 0.97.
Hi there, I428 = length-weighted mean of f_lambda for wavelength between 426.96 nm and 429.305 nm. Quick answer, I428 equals 36.2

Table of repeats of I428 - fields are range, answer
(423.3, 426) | 39.8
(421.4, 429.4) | 38.4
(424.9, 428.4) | 38.4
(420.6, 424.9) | 40.1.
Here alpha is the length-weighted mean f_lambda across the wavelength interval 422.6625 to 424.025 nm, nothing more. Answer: 36.4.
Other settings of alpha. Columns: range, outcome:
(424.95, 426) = 36.6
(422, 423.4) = 33.7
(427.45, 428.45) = 40.4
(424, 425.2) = 42.5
